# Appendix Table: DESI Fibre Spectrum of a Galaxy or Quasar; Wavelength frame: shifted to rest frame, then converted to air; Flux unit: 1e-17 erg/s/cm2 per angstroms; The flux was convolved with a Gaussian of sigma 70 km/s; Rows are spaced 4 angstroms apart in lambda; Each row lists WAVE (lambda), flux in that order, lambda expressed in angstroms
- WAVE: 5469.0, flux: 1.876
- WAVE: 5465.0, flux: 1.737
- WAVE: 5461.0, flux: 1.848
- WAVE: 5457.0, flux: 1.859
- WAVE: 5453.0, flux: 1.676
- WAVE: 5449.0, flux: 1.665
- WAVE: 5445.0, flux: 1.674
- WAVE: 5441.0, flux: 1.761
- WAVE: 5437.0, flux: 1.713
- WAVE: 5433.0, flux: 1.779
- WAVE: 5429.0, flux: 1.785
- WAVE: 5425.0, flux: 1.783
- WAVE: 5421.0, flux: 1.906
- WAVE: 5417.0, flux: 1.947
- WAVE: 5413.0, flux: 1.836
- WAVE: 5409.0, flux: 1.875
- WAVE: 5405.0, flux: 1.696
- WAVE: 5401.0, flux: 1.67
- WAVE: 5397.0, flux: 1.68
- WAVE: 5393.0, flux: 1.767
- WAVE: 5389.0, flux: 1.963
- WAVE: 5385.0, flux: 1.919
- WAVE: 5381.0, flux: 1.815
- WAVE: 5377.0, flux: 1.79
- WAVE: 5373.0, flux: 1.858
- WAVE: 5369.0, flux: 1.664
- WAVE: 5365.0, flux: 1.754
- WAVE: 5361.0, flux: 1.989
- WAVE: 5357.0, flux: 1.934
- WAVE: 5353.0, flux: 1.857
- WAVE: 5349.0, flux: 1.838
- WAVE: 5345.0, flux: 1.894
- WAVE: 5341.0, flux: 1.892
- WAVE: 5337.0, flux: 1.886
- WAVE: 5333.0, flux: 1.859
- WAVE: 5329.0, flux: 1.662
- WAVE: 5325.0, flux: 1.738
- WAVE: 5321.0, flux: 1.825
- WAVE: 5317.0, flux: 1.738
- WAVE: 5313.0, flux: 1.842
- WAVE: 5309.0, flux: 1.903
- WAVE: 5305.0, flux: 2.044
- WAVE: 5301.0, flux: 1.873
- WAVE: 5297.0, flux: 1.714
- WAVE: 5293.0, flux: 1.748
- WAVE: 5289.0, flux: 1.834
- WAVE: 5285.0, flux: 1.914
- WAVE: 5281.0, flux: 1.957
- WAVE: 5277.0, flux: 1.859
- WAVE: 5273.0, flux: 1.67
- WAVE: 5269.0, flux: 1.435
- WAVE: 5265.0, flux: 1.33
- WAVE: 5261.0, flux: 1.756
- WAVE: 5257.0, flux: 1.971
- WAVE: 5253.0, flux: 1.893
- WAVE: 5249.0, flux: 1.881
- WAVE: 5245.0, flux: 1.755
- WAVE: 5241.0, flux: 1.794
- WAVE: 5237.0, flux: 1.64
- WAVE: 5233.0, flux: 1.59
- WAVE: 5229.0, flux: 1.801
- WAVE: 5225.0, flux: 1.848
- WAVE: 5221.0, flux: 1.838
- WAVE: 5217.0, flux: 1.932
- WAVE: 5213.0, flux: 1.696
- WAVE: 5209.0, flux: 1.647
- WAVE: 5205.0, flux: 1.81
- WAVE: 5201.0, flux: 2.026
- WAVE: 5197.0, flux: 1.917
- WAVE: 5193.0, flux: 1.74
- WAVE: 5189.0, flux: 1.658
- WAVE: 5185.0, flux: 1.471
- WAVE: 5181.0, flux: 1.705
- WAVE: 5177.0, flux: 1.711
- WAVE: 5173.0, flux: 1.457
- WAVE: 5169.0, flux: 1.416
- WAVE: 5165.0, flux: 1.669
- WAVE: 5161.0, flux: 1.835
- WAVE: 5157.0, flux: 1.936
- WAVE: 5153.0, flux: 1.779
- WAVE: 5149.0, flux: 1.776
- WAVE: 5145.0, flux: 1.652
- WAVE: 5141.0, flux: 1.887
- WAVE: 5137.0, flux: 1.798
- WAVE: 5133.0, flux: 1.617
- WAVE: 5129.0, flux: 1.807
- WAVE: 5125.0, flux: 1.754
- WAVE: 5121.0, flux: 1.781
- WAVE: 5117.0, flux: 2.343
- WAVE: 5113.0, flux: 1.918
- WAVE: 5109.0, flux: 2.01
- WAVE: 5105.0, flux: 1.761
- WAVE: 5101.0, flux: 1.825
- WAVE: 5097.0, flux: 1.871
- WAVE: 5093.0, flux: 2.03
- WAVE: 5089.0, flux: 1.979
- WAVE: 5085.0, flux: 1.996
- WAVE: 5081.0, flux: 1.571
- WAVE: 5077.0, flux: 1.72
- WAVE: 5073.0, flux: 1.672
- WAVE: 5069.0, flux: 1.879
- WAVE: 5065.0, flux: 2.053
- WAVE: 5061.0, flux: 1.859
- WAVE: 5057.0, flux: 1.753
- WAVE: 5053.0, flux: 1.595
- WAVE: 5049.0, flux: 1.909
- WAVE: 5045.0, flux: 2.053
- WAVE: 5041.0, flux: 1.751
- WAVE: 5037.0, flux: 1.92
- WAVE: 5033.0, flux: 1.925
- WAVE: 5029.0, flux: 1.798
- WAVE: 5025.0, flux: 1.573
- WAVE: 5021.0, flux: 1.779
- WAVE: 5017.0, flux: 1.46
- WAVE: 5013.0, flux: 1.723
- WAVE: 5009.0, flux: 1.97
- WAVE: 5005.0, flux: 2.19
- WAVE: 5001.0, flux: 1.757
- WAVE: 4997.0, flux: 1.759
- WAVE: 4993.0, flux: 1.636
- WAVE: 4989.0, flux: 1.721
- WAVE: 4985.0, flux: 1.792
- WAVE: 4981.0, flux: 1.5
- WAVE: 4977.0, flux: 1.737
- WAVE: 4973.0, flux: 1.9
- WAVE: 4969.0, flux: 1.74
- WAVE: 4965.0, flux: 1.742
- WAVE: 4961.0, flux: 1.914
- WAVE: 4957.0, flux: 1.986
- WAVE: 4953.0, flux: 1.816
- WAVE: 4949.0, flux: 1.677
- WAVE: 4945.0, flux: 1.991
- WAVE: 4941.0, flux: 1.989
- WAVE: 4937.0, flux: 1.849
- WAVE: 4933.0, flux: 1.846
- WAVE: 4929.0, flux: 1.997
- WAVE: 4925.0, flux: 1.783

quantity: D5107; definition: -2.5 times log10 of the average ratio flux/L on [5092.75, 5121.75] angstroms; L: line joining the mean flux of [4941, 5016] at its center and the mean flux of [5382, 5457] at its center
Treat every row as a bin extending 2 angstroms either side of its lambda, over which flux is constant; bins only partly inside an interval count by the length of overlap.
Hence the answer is -0.082 mag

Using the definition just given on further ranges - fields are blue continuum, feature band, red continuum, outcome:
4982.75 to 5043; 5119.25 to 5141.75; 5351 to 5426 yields 0.018 mag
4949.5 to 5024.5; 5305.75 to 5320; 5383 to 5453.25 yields -0.037 mag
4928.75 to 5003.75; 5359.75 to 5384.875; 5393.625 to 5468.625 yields -0.022 mag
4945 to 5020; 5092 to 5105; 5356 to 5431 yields -0.048 mag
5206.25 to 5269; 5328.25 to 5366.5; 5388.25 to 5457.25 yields -0.060 mag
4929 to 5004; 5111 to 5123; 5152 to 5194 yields -0.181 mag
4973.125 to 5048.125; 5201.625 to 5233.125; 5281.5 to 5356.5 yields 0.018 mag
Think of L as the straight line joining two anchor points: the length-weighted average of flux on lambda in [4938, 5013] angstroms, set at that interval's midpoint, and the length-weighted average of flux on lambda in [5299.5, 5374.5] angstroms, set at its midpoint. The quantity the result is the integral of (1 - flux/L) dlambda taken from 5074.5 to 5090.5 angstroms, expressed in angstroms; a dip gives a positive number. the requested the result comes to 0.2 angstroms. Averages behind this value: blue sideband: 1.82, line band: 1.81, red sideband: 1.84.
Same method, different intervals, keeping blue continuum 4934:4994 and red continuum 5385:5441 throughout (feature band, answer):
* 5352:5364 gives -0.8 angstroms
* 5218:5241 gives 0.6 angstroms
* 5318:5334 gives 0.3 angstroms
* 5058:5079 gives -0.3 angstroms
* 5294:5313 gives -0.7 angstroms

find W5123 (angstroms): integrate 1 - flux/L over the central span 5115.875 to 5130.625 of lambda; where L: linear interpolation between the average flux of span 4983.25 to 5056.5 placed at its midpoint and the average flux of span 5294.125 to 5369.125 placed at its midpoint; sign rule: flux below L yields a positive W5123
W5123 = -0.7 angstroms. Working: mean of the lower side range 1.79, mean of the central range 1.9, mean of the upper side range 1.84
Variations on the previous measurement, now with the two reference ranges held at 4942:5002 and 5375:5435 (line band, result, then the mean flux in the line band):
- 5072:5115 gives -1.5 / 1.85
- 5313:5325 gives 0.2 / 1.78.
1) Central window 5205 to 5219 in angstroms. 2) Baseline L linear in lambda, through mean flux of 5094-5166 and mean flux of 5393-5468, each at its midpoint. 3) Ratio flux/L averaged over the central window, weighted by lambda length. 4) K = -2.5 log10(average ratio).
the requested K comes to 0.03 mag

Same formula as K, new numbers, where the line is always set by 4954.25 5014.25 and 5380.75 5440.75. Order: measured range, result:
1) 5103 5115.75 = -0.07 mag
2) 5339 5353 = -0.04 mag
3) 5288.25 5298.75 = 0.03 mag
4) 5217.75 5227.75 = -0.03 mag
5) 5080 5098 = -0.06 mag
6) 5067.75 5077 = 0.03 mag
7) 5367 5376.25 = 0.03 mag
